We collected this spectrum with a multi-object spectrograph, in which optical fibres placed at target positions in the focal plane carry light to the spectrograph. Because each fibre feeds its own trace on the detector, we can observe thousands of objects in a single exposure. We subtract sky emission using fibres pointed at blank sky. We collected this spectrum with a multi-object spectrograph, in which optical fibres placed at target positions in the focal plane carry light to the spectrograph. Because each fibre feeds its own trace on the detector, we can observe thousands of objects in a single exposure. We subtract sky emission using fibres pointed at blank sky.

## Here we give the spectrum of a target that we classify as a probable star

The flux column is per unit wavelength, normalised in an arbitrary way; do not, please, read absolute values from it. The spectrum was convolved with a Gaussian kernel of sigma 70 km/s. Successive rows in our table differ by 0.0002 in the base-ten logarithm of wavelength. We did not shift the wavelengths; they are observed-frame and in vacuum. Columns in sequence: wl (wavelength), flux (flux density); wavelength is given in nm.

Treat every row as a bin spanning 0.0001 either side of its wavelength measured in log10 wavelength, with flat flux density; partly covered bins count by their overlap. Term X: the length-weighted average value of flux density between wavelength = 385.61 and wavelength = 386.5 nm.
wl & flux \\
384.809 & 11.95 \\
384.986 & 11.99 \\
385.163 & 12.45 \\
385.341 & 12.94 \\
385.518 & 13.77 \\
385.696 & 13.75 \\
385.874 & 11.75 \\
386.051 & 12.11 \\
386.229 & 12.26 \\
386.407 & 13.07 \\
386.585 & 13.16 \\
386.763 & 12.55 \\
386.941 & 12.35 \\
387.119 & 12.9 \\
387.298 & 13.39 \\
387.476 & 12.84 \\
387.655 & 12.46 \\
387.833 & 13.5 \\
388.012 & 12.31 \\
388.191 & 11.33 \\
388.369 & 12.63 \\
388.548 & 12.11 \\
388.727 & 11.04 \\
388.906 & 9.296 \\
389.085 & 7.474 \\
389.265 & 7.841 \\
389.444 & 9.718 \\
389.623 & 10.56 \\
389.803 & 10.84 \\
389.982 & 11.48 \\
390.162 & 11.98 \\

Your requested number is 12.6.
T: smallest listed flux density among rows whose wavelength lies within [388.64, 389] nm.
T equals 9.296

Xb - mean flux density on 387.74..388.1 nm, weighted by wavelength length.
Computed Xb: 12.9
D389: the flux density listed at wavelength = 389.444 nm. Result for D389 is 9.718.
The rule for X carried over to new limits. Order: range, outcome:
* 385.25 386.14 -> 12.9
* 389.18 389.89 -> 9.75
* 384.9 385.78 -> 13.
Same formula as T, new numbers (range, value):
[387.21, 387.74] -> 12.46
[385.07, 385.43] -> 12.45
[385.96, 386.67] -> 12.11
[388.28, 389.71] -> 7.474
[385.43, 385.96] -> 11.75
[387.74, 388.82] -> 11.04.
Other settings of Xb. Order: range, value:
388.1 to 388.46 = 12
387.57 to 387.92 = 13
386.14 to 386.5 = 12.7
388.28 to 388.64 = 12.4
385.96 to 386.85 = 12.6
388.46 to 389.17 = 9.99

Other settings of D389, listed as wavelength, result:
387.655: 12.46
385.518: 13.77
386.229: 12.26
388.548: 12.11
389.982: 11.48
